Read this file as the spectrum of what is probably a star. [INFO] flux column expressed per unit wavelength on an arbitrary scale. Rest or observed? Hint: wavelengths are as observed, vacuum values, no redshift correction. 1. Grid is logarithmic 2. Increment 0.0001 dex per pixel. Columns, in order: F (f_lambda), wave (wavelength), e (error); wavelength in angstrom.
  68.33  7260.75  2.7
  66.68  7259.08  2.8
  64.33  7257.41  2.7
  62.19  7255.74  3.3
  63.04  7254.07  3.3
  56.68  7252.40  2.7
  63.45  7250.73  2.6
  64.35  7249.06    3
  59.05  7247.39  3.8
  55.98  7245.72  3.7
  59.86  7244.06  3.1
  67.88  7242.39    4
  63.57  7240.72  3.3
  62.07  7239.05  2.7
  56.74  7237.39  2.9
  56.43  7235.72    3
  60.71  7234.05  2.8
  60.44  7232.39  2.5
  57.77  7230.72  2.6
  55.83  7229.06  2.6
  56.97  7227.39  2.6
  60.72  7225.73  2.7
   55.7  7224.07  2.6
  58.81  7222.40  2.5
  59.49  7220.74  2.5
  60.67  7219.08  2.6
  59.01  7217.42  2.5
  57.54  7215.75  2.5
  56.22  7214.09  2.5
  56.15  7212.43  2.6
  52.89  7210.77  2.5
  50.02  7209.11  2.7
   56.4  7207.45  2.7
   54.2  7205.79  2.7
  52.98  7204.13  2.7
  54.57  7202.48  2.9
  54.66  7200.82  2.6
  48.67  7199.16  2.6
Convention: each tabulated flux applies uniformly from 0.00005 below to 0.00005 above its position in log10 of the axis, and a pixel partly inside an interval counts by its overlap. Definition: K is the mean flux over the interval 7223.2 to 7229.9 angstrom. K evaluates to 57.3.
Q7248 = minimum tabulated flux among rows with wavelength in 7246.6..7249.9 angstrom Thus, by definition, 59.05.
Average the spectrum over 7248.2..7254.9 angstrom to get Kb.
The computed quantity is 61.9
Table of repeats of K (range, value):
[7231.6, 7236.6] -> 59.1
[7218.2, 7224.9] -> 58.7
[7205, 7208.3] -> 55.3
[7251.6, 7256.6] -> 60.7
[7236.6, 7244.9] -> 62.1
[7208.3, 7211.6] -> 51.5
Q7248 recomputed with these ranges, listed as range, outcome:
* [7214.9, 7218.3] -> 57.54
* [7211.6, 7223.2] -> 56.15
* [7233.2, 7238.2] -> 56.43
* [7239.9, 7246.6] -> 55.98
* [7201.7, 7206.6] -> 52.98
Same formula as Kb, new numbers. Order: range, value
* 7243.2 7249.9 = 59.9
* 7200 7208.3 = 54.6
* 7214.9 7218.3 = 58.2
